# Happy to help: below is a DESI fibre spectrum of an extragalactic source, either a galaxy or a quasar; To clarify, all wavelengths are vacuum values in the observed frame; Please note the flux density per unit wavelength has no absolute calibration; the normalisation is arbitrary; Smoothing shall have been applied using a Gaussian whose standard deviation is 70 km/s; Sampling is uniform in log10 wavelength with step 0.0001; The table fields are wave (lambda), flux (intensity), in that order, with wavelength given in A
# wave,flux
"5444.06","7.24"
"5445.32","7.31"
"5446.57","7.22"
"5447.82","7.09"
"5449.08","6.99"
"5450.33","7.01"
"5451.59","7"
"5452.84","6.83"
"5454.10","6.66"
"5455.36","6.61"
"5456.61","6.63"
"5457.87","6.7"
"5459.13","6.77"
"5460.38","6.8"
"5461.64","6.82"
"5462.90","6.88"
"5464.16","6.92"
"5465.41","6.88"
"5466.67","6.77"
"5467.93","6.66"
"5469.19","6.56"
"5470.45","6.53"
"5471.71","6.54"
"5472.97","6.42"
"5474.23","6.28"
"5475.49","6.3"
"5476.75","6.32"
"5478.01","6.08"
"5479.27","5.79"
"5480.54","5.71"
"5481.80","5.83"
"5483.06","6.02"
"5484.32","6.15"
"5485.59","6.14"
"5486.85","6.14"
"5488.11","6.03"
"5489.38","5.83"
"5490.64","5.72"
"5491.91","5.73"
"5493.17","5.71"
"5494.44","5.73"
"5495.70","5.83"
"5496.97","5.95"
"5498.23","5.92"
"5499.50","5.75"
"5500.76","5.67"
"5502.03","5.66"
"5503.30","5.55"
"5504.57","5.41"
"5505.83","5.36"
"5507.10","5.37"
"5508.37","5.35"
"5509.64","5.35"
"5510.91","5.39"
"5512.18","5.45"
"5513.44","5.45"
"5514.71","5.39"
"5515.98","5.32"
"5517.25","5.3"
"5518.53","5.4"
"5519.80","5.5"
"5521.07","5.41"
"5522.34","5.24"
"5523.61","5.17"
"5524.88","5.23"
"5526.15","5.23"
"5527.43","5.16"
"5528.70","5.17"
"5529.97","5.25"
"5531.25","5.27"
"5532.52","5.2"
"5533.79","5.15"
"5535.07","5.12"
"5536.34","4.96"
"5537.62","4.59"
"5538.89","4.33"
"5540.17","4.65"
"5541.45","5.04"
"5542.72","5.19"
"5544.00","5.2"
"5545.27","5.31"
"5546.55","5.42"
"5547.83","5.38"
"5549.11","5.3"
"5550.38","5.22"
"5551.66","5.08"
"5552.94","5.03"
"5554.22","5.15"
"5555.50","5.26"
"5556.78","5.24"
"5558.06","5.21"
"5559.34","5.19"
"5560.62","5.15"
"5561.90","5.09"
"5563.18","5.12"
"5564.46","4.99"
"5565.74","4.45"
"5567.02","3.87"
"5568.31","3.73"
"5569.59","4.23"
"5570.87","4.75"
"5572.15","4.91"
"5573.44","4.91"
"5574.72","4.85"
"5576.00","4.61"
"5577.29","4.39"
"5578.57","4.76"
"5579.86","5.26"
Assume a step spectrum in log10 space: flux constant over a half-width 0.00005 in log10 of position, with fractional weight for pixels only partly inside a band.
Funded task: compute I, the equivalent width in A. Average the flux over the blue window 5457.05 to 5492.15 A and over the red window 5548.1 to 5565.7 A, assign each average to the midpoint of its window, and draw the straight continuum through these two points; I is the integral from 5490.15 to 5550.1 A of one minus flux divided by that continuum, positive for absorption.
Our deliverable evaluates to 3.5 A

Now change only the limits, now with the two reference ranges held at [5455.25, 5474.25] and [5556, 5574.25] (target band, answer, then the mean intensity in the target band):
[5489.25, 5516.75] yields 1.8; 5.58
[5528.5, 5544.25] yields 1.0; 5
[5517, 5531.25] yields 0.7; 5.27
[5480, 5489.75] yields 0.5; 5.99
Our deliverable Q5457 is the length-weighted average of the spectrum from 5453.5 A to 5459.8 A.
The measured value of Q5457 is 6.68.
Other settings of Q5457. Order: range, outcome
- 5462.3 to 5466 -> 6.91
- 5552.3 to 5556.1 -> 5.14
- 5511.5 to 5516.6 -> 5.41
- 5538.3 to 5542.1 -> 4.68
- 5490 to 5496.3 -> 5.75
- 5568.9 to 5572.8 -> 4.62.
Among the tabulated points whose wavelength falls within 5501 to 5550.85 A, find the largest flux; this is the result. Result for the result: 5.66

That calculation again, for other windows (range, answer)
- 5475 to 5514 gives 6.32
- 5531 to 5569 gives 5.42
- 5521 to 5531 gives 5.41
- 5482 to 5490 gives 6.15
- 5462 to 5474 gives 6.92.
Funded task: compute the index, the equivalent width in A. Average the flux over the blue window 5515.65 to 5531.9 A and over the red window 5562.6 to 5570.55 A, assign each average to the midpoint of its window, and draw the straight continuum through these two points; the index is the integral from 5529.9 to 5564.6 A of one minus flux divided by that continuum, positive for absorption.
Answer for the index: -2.3 A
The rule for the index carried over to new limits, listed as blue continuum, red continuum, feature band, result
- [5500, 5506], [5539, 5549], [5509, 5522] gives 0.1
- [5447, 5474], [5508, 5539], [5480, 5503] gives 0.6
